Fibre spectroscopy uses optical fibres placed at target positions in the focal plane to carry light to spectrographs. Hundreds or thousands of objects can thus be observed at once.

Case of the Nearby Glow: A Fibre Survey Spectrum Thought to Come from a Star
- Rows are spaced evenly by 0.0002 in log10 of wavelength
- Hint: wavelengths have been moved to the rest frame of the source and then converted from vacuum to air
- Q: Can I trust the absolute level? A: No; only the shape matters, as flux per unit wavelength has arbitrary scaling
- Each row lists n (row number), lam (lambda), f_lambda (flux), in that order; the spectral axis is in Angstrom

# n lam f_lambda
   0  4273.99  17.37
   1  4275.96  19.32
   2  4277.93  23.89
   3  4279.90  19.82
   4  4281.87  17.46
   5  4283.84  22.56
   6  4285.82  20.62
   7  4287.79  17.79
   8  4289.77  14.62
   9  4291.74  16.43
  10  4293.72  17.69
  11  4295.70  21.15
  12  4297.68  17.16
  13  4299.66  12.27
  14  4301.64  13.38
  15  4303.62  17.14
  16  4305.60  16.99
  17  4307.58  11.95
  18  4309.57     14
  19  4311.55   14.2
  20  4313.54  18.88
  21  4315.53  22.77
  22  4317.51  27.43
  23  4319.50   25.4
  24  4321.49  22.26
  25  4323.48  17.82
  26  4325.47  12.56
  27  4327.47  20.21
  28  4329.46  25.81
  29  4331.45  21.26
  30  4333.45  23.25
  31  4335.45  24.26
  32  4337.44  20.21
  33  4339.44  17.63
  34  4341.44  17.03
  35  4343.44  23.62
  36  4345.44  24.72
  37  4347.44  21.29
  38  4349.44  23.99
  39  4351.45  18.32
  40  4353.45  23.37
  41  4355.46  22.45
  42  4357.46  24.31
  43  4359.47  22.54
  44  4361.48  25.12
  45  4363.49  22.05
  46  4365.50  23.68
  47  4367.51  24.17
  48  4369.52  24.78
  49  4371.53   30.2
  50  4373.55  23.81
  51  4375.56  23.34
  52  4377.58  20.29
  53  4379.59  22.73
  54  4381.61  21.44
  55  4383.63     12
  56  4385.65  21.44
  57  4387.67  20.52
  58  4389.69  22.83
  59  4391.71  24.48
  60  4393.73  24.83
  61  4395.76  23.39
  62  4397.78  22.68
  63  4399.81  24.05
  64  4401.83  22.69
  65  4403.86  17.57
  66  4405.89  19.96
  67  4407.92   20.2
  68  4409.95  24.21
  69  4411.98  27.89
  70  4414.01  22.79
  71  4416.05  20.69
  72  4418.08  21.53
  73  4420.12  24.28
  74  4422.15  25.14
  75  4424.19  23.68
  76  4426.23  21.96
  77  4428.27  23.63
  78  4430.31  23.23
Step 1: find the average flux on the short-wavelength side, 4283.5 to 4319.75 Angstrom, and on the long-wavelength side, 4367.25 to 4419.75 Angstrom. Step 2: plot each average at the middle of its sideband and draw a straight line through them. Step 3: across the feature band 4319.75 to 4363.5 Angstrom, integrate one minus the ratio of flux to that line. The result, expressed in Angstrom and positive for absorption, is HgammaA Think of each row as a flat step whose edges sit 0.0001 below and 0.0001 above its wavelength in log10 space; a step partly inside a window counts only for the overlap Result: -3.9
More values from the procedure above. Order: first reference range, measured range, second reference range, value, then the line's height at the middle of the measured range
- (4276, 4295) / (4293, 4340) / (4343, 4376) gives 4.5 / 21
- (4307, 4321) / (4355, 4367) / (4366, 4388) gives -1.0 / 21.6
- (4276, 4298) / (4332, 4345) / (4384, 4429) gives -0.4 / 20.6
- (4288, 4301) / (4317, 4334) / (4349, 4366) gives -1.7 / 19.6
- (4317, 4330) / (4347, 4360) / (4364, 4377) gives 0.6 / 23.5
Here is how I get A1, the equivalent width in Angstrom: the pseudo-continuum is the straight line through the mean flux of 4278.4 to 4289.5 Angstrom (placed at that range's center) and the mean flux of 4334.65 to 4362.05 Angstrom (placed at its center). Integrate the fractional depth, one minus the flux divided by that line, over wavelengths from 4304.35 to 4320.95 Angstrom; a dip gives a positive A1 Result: 1.32 Angstrom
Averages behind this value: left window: 19.5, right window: 22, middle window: 19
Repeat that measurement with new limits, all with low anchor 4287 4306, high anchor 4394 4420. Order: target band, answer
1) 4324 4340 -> -2.0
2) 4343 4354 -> -1.8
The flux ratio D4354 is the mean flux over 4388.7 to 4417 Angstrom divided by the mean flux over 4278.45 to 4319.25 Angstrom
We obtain 1.3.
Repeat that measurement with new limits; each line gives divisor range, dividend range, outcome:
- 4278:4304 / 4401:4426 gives 1.27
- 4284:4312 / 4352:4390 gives 1.39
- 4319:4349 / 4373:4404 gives 1.03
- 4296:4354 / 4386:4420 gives 1.15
